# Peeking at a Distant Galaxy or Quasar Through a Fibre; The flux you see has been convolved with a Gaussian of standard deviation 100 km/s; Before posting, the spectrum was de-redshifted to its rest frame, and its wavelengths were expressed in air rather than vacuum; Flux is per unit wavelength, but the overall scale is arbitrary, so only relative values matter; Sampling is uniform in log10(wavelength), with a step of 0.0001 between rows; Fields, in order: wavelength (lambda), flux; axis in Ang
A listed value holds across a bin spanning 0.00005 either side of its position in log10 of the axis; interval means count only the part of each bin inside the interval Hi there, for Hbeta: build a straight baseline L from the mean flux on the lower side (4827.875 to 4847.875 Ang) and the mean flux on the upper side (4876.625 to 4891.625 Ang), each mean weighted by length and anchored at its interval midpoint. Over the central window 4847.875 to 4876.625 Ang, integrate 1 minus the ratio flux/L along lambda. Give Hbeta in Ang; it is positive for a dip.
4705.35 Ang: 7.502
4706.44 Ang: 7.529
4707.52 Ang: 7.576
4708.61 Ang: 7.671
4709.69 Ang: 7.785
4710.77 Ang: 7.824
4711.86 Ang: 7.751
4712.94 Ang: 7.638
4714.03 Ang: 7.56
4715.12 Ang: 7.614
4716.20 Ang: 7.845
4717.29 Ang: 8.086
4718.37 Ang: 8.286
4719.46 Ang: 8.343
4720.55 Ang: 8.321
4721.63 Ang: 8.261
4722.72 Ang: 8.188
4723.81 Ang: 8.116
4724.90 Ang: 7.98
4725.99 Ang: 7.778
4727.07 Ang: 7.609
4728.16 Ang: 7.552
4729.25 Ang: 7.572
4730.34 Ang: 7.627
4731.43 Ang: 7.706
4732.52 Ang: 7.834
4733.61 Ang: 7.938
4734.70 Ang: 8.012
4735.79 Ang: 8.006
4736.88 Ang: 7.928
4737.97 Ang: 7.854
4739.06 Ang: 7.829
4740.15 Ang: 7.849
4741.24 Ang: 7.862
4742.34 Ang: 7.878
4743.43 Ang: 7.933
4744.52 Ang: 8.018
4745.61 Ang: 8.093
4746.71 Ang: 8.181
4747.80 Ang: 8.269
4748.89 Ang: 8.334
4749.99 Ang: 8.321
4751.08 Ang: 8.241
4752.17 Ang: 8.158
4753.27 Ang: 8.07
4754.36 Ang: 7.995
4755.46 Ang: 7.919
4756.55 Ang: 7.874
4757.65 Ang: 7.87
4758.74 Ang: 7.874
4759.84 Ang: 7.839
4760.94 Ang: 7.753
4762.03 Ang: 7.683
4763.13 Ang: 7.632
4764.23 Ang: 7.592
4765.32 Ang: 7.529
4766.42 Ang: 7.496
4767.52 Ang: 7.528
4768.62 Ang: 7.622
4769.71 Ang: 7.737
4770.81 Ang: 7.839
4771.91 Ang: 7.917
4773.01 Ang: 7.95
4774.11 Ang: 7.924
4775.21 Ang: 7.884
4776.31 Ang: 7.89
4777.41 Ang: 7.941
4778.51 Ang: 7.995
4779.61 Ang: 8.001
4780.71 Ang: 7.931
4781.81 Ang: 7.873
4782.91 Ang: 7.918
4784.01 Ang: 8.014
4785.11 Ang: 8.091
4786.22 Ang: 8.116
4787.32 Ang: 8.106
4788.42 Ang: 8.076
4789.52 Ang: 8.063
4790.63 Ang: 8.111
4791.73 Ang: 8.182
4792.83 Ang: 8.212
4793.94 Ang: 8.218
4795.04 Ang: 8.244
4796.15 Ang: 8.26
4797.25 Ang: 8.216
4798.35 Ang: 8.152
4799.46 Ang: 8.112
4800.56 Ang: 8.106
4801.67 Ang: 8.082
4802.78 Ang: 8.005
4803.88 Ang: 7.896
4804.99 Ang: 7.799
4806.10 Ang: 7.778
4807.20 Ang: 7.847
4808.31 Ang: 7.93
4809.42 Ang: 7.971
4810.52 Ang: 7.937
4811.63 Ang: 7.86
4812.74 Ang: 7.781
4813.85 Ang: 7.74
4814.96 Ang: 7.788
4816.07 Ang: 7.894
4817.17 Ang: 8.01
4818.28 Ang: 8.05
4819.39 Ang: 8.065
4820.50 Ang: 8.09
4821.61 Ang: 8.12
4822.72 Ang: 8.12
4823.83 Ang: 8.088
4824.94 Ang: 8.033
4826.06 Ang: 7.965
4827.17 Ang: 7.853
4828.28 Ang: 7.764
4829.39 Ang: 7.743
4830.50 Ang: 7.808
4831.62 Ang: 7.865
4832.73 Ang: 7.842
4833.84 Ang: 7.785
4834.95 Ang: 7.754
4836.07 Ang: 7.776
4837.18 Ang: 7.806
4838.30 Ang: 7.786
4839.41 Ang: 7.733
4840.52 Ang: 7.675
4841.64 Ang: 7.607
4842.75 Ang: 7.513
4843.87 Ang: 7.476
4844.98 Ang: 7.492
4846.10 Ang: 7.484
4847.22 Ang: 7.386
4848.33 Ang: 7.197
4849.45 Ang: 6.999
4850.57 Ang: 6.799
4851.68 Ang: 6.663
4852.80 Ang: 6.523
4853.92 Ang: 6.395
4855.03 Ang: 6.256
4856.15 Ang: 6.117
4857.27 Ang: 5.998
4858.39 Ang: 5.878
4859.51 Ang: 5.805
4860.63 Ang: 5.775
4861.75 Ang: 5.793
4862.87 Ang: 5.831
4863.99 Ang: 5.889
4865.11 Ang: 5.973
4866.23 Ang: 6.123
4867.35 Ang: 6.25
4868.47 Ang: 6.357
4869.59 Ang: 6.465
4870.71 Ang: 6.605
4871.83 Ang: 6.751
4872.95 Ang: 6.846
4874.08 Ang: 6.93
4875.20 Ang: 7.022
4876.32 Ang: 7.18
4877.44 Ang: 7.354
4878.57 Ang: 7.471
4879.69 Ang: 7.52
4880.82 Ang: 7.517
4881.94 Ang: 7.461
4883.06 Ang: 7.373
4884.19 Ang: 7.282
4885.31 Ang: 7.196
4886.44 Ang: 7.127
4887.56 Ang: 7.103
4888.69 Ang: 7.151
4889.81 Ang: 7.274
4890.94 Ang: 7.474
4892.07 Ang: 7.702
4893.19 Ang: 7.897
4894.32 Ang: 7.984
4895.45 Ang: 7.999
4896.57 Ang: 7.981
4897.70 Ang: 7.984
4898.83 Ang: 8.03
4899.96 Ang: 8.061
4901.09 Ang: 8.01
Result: 4.2 Ang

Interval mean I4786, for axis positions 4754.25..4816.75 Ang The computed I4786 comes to 7.92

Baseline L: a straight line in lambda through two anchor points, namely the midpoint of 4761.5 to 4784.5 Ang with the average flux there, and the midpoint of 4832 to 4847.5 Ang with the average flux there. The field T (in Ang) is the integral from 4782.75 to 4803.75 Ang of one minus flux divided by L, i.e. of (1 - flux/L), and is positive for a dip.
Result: -0.97 Ang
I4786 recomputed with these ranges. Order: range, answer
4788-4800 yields 8.17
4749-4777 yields 7.85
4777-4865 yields 7.59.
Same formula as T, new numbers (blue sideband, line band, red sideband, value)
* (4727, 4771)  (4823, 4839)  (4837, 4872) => -2.1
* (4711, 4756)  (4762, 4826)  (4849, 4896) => -4.3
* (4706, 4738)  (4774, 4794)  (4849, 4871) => -2.5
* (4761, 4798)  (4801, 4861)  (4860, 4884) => -2.1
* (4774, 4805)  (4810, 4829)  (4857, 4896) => -0.8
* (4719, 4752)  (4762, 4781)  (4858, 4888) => -0.3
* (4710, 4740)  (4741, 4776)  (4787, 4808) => 0.3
